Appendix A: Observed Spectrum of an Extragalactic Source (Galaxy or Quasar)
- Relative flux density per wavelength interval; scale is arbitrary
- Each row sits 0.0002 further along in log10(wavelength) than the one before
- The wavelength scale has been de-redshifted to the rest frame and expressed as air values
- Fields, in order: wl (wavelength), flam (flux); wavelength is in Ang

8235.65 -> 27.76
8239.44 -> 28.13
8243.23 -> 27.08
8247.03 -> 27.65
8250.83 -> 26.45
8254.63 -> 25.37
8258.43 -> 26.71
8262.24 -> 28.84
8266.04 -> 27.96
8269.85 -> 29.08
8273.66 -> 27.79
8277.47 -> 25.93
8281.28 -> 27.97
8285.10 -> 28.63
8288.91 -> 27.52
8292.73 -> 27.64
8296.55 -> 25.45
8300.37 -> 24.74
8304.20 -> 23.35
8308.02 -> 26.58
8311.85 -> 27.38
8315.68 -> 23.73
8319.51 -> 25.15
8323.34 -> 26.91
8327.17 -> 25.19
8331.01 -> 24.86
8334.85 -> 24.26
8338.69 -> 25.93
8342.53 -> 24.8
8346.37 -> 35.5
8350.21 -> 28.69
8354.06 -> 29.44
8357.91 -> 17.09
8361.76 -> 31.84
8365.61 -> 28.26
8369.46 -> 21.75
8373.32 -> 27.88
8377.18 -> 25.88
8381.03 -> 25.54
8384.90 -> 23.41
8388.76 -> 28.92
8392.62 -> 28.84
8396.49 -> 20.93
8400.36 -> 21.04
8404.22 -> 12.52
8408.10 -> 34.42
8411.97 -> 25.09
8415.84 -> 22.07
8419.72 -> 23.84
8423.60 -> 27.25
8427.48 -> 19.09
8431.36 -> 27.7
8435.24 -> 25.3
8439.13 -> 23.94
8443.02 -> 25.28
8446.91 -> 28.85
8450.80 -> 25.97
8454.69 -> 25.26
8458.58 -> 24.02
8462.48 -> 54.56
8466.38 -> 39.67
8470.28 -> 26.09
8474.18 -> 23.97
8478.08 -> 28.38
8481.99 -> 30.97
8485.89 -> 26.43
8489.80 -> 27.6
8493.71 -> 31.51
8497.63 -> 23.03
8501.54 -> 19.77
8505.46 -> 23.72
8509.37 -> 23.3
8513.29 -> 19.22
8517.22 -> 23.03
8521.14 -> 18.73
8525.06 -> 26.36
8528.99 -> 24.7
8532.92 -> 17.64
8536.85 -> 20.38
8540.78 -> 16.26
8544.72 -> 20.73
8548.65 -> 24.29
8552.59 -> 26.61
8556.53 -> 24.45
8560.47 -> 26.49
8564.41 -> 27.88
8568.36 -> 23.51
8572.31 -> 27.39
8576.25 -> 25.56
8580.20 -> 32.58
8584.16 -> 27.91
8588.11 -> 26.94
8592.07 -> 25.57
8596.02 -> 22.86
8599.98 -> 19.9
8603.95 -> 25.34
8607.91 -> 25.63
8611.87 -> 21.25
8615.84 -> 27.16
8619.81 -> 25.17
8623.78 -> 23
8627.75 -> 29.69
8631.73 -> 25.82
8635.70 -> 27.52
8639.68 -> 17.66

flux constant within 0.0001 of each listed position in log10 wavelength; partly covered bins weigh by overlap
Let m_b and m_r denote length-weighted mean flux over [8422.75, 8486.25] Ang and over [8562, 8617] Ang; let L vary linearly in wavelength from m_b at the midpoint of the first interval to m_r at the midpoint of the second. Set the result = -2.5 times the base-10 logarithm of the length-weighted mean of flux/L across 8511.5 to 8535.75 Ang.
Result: 0.244 mag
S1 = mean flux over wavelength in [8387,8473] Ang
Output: 26.8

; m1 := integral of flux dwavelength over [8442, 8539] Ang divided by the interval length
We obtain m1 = 26.3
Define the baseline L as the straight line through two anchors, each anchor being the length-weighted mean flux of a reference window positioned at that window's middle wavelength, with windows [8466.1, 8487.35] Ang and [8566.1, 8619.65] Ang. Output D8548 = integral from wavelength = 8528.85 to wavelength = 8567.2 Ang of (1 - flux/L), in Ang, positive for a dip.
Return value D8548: 5.40 Ang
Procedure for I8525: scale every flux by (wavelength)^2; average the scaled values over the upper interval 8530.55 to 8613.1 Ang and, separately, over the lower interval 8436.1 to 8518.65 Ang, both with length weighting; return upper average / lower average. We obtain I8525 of 0.9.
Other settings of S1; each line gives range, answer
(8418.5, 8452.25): 25.3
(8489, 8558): 22.8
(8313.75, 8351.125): 26.4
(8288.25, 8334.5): 25.6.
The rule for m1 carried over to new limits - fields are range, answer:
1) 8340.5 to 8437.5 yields 25.5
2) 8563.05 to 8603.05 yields 26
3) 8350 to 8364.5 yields 26.6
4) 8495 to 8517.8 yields 22.2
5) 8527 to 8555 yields 21.6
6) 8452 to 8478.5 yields 31.7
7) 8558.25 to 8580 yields 26.7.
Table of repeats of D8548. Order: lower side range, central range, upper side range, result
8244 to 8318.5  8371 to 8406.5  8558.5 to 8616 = 3.3 Ang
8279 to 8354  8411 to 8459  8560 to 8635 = 2.4 Ang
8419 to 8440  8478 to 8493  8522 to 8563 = -3.1 Ang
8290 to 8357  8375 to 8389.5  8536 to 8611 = 0.1 Ang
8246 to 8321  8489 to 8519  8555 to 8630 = 2.6 Ang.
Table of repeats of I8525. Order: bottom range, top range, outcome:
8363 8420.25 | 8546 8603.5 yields 1.09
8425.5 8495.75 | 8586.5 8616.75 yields 0.87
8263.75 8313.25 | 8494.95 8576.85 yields 0.91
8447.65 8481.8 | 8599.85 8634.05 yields 0.84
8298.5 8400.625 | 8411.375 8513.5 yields 1.07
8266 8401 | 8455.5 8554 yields 1.01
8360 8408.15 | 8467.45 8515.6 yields 1.05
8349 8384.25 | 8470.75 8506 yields 1.03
